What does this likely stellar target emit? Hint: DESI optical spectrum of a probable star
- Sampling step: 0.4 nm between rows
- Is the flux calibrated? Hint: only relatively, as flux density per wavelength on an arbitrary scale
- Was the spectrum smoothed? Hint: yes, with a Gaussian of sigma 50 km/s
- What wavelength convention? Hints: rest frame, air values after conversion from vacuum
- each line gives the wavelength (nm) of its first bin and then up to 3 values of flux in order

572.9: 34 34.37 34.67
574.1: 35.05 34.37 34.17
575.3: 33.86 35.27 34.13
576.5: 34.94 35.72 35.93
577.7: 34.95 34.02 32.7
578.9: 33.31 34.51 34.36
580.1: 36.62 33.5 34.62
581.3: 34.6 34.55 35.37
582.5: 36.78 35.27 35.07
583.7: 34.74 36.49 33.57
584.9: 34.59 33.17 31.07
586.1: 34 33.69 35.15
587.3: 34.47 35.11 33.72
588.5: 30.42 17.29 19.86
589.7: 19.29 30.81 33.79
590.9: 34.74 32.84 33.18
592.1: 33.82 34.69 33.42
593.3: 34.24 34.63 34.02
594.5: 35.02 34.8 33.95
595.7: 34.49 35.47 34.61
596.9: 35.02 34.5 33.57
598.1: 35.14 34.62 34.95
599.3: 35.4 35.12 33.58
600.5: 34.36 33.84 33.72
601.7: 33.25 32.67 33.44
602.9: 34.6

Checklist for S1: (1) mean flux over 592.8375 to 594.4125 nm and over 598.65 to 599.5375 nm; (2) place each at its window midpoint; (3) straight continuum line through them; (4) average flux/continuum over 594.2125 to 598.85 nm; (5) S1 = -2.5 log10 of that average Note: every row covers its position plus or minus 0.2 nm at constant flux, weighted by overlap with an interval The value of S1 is 0.00 mag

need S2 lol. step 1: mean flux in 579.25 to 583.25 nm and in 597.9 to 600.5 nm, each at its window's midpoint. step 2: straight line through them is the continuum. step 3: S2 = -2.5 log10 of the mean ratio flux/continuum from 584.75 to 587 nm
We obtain 0.05 mag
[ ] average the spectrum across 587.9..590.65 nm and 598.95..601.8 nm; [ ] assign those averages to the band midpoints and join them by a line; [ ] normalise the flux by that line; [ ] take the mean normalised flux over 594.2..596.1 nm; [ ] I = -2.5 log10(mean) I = -0.14 mag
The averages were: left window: 26.3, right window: 34.3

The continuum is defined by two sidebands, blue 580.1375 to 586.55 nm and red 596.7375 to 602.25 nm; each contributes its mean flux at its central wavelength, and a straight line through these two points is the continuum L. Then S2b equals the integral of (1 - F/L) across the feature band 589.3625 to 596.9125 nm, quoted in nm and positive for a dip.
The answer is 0.30 nm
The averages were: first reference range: 34.5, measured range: 33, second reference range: 34.3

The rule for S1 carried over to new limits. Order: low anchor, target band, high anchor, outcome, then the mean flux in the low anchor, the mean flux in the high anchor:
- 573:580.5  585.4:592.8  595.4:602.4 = 0.112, 34.6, 34.4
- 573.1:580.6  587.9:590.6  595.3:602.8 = 0.297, 34.6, 34.3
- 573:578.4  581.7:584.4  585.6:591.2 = -0.107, 34.7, 30.3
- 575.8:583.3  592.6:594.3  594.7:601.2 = 0.016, 34.8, 34.6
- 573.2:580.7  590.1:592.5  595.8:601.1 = 0.034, 34.6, 34.6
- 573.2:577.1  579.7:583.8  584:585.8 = -0.032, 34.7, 33.8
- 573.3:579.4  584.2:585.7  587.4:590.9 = -0.114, 34.5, 28.1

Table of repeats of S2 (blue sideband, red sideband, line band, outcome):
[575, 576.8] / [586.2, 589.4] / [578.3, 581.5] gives -0.04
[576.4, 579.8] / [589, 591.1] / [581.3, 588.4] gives -0.14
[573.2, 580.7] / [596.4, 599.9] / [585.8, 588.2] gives 0.01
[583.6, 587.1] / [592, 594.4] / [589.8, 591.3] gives 0.06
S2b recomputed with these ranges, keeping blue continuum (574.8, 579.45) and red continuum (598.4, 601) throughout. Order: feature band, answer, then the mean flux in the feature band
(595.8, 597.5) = -0.02 nm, 34.9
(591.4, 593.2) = 0.04 nm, 33.8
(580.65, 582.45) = -0.02 nm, 34.9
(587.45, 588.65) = 0.04 nm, 33.3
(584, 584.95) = -0.01 nm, 34.8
